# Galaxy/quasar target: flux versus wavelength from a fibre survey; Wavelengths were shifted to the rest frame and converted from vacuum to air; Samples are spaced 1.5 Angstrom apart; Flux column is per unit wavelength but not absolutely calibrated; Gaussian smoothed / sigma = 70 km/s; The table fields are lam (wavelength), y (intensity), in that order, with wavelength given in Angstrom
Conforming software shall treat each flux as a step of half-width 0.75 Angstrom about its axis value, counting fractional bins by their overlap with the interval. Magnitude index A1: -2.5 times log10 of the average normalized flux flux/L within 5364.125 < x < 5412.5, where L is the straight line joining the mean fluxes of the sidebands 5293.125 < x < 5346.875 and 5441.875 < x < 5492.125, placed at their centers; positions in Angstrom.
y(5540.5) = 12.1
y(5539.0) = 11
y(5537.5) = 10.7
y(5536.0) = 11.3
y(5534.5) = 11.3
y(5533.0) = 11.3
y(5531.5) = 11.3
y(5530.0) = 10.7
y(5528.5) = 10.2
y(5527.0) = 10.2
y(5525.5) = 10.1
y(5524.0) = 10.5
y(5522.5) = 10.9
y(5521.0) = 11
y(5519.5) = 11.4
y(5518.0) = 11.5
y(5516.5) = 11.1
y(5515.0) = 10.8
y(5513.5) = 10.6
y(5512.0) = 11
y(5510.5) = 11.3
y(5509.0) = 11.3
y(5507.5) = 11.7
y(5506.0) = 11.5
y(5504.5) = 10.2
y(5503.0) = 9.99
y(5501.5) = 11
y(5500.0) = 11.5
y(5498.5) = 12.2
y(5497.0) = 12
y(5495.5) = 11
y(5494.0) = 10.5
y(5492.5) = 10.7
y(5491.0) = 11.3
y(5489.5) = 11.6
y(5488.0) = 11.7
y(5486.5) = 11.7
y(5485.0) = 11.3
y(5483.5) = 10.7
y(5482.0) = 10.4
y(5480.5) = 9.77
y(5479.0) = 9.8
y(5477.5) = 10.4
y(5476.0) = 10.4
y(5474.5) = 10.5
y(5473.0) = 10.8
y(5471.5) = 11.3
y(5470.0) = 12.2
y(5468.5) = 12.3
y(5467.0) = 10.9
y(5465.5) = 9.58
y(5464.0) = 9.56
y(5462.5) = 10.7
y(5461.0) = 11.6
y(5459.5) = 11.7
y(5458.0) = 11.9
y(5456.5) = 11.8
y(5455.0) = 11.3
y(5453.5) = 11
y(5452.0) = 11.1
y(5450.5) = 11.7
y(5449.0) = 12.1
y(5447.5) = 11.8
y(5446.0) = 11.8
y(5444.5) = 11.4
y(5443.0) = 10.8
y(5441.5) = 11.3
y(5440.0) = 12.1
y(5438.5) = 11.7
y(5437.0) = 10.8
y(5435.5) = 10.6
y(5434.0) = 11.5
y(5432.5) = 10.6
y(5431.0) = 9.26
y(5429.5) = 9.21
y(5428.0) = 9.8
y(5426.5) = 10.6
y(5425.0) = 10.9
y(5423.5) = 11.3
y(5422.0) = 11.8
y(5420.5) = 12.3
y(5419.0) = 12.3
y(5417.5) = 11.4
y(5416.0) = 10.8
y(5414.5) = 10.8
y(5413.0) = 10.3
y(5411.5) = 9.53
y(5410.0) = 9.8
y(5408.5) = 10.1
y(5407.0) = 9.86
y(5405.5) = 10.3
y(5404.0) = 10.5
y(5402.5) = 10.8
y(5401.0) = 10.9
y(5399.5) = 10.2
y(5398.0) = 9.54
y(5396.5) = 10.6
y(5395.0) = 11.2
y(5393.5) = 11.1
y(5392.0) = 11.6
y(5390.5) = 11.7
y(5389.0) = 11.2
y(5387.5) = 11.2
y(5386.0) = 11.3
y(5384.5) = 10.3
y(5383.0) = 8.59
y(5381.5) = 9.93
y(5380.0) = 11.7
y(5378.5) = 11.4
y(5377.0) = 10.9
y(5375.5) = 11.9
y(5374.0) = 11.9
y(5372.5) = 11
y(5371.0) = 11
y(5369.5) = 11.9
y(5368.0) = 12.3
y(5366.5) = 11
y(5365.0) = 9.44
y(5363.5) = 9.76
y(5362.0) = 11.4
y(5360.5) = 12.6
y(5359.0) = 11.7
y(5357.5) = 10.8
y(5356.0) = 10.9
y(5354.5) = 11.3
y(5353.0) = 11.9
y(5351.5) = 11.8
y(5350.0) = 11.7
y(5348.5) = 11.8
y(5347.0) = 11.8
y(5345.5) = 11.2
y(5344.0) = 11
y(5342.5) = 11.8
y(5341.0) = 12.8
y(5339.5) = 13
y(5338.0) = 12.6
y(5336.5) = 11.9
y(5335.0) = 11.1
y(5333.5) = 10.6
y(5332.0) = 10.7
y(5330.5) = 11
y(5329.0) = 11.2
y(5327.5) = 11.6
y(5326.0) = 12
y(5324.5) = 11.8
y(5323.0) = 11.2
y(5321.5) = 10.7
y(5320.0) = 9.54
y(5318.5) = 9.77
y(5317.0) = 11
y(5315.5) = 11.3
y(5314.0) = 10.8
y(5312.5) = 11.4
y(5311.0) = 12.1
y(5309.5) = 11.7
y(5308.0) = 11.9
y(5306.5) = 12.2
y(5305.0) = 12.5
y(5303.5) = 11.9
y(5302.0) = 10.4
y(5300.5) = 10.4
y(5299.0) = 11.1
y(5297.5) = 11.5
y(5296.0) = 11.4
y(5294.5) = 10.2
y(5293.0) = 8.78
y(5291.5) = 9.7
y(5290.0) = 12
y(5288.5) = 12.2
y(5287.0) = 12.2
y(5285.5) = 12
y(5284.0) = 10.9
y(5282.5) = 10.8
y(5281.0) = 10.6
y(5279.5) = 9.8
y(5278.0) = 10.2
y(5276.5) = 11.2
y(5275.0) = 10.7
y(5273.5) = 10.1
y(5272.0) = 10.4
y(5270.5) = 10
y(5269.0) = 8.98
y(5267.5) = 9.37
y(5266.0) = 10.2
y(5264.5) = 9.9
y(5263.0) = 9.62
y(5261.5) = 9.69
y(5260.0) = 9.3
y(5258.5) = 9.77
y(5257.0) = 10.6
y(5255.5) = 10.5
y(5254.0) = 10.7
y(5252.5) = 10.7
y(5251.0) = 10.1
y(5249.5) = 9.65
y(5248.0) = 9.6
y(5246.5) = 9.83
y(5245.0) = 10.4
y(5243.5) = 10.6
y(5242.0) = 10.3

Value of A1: 0.05 mag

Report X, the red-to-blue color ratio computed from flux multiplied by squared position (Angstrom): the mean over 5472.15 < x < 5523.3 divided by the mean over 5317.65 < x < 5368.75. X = 1.0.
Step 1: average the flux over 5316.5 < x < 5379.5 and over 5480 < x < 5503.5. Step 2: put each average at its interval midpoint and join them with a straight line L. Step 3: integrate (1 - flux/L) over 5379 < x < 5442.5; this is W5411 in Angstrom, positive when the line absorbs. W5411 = 2.8 Angstrom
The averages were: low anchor 11.4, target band 10.7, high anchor 11.1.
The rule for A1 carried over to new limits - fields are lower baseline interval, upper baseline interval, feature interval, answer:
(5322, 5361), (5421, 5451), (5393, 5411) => 0.087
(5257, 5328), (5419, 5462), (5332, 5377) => -0.051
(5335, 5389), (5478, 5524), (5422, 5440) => 0.051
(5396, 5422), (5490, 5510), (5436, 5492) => -0.021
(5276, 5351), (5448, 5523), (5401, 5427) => 0.036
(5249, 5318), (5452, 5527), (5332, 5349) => -0.091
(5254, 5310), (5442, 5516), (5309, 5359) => -0.060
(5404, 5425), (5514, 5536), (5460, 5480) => 0.008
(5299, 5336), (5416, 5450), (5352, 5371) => -0.006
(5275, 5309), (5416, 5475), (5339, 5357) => -0.058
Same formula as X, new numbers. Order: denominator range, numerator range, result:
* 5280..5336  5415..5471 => 1.06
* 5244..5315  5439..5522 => 1.13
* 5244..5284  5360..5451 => 1.14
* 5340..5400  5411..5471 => 1.02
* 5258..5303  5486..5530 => 1.15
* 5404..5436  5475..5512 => 1.06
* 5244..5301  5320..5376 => 1.13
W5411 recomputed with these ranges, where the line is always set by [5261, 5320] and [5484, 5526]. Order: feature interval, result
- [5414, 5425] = -0.5 Angstrom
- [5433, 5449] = -0.6 Angstrom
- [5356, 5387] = -0.4 Angstrom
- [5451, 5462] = -0.4 Angstrom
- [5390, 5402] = 0.1 Angstrom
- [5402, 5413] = 0.8 Angstrom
